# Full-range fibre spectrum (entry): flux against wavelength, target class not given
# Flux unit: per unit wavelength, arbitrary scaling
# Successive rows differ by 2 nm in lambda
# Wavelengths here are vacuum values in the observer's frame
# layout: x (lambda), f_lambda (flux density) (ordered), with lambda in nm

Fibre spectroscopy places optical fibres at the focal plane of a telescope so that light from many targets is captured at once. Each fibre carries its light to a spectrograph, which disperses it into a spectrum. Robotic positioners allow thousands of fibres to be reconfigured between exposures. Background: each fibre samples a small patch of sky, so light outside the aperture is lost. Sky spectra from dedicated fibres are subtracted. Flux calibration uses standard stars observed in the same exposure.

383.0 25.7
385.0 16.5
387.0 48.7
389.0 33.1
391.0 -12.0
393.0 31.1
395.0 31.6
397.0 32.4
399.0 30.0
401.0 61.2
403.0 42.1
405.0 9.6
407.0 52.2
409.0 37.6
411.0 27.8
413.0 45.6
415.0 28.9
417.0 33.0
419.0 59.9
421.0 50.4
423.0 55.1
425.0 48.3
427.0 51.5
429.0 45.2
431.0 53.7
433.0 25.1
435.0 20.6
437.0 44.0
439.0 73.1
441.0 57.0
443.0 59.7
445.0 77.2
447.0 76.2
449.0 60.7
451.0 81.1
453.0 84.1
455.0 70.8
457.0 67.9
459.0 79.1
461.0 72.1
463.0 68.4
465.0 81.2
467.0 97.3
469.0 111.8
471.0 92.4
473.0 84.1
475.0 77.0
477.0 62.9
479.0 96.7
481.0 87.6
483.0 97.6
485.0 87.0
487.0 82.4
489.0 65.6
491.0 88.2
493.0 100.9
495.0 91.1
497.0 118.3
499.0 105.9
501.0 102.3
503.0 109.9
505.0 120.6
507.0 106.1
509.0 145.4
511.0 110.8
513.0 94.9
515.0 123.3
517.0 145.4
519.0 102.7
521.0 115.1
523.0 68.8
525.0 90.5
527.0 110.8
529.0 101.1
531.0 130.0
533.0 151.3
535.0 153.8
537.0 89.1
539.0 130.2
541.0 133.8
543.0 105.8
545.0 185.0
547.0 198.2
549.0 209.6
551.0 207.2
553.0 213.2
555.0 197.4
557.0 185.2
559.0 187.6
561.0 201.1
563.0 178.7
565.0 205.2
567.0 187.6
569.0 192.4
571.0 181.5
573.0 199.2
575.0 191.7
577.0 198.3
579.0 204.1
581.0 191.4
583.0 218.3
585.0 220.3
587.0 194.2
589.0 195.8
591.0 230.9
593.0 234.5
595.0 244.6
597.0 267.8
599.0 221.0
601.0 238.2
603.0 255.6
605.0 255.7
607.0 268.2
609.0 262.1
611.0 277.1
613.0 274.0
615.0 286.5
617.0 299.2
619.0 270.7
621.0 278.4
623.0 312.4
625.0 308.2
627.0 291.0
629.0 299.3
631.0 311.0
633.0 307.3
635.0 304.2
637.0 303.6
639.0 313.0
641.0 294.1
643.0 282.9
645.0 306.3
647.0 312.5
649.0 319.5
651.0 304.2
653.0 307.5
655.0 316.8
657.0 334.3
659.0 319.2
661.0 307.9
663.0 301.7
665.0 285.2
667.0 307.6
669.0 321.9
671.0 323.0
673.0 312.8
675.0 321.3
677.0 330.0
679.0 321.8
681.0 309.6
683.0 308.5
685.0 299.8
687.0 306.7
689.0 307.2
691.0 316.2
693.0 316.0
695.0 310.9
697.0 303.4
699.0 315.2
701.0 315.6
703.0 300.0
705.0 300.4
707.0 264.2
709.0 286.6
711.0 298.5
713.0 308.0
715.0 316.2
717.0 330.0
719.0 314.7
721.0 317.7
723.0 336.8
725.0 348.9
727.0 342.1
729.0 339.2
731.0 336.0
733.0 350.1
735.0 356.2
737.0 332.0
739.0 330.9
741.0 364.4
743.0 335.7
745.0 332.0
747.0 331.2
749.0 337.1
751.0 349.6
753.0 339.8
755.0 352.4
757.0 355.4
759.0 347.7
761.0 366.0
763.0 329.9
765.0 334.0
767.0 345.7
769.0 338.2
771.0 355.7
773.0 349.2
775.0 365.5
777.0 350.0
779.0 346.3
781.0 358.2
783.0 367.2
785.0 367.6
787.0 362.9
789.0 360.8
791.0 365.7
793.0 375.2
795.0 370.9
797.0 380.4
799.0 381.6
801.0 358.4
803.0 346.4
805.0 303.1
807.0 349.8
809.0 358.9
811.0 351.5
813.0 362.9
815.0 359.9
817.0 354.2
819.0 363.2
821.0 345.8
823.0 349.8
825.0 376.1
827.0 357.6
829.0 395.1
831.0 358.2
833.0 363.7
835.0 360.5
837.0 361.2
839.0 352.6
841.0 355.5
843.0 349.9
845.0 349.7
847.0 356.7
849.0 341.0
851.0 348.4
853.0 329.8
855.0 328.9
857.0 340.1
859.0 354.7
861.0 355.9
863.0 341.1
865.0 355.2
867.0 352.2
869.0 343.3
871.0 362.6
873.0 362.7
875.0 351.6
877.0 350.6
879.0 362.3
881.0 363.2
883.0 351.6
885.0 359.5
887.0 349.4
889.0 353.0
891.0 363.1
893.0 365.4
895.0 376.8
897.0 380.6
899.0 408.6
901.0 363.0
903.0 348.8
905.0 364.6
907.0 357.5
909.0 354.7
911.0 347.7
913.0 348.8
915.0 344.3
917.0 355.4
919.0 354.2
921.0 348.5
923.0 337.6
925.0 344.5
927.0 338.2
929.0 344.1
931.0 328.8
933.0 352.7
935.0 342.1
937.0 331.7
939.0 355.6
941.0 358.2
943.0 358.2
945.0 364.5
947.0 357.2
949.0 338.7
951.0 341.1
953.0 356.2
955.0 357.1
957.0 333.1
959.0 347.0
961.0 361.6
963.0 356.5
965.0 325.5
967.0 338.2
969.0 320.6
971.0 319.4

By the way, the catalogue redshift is 0.37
